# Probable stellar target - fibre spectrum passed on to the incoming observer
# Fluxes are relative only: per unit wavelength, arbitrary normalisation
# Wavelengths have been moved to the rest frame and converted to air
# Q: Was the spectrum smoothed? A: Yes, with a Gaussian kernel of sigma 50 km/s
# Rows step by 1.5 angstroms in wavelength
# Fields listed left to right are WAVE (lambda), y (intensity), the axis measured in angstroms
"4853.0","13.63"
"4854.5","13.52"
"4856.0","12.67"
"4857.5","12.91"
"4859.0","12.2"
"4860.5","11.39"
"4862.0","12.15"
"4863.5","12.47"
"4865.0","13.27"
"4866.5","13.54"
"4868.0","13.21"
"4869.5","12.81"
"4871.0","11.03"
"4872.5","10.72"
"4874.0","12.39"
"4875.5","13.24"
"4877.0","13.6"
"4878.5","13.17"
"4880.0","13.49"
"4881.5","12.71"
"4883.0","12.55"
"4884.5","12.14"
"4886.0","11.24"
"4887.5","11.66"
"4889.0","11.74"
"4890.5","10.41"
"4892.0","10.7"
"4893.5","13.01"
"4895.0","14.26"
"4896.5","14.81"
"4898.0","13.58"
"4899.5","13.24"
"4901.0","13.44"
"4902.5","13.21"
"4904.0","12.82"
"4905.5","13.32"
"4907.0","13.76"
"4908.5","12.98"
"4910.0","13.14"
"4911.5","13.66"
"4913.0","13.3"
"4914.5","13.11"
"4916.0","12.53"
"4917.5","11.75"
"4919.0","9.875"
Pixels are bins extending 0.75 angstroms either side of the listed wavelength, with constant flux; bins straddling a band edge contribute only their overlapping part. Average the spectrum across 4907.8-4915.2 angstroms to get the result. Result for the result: 13.2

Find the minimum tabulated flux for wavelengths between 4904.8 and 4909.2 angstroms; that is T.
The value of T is 12.98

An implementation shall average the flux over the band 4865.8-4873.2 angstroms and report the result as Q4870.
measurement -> 12.3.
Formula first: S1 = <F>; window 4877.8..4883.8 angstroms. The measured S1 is 13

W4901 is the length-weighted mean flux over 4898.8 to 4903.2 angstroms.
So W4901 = 13.3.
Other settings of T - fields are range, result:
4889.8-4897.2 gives 10.41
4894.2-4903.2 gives 13.21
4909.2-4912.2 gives 13.14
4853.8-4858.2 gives 12.67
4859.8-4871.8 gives 11.03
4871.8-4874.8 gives 10.72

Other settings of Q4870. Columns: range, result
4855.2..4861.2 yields 12.3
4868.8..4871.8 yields 11.9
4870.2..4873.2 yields 10.9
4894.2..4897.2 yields 14.5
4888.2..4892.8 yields 11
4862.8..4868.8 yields 13.1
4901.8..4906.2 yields 13.1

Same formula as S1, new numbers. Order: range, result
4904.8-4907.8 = 13.5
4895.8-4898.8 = 14.2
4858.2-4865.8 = 12.3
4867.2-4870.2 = 13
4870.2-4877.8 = 12.2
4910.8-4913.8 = 13.5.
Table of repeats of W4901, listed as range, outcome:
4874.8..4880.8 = 13.4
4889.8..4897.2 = 12.6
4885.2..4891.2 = 11.3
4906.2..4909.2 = 13.4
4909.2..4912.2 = 13.4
